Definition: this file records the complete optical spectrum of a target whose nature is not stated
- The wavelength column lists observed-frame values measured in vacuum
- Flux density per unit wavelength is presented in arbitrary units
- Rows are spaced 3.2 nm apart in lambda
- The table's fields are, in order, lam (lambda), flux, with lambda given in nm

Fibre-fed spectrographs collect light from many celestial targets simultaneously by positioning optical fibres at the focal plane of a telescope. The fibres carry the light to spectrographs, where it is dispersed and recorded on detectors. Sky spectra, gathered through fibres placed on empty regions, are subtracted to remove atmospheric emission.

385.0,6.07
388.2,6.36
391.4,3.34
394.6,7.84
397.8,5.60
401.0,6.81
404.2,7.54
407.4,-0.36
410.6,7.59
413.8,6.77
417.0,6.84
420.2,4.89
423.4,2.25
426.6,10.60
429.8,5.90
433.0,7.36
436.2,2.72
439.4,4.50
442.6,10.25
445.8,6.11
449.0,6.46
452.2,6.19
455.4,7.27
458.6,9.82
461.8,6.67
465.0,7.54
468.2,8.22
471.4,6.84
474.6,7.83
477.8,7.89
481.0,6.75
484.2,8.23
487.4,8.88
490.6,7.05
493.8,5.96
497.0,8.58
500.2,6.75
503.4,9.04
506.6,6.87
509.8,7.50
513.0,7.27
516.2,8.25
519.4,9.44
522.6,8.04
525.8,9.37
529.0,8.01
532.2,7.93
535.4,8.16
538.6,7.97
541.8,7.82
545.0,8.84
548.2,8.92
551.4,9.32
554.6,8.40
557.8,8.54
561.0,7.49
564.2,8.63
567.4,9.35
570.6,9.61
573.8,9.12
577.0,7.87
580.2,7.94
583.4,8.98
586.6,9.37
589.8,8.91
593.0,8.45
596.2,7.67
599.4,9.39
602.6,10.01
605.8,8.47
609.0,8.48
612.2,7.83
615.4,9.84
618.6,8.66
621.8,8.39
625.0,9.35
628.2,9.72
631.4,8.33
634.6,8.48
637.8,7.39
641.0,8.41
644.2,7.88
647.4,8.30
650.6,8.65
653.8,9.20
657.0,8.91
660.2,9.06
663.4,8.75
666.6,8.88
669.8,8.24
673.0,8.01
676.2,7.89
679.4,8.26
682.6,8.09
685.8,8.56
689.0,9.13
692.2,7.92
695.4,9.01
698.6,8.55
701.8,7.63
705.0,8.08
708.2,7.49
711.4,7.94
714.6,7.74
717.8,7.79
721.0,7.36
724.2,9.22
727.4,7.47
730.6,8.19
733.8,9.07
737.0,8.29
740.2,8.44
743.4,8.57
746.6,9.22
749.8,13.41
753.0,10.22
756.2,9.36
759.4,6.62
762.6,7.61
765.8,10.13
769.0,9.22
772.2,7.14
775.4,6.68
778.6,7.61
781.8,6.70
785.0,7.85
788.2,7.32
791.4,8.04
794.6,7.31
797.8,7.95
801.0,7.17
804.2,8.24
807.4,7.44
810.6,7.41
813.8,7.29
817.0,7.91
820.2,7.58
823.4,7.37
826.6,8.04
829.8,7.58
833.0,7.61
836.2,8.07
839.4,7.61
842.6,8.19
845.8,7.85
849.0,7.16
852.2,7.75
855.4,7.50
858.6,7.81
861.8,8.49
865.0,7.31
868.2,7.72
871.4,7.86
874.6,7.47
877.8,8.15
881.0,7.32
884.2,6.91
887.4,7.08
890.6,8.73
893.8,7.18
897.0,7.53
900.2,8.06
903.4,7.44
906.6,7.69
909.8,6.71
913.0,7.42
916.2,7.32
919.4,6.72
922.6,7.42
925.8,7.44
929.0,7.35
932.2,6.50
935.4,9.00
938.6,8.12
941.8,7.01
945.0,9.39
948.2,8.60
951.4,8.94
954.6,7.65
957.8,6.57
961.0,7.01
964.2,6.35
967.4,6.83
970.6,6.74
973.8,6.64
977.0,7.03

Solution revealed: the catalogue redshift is 0.14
